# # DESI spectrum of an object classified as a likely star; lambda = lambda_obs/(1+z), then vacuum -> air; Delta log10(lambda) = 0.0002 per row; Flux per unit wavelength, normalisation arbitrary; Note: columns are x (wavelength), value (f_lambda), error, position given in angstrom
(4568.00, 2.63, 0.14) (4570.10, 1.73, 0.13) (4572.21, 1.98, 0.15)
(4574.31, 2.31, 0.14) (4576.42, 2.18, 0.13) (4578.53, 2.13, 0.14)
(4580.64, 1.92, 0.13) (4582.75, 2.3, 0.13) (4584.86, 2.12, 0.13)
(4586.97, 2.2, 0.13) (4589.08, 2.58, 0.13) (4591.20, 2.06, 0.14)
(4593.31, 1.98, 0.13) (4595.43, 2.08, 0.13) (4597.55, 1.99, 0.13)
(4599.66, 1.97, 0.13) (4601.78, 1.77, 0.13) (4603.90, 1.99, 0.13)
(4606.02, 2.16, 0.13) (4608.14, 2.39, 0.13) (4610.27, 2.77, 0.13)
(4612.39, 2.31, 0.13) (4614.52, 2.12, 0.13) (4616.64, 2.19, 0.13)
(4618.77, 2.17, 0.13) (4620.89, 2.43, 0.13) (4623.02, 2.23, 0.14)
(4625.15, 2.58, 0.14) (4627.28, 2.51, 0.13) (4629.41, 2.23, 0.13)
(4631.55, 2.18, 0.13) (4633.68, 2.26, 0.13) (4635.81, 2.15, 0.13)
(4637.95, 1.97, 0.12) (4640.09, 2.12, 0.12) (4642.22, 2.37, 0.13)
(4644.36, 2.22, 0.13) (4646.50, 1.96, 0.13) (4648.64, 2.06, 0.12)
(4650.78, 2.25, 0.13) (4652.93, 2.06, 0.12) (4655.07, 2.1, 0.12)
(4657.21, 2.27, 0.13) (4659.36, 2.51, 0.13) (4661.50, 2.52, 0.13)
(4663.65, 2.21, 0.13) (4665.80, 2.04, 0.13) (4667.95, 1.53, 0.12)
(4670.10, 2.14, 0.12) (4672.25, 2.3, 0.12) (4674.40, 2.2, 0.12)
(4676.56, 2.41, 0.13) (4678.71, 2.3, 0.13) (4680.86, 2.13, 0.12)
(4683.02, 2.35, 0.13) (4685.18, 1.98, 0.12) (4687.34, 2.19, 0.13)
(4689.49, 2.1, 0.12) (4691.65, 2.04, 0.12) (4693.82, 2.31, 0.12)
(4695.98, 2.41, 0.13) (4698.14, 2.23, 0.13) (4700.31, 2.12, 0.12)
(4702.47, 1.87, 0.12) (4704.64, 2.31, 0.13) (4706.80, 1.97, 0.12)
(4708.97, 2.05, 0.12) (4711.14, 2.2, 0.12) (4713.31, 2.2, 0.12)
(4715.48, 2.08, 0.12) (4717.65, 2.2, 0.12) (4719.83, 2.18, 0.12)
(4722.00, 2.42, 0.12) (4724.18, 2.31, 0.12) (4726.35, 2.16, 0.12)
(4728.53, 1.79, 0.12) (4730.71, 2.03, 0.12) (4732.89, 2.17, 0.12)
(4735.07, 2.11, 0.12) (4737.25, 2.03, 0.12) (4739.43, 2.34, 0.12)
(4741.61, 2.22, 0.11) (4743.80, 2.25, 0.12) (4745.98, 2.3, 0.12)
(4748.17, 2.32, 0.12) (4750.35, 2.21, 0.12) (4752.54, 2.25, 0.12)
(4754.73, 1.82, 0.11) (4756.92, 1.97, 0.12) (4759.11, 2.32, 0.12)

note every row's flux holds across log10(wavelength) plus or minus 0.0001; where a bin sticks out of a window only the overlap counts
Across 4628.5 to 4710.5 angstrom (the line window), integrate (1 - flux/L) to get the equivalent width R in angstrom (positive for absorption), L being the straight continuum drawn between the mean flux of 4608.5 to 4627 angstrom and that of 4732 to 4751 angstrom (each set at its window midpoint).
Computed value 4.7 angstrom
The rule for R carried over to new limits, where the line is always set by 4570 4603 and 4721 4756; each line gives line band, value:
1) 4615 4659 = -2.1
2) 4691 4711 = 0.0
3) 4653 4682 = -0.9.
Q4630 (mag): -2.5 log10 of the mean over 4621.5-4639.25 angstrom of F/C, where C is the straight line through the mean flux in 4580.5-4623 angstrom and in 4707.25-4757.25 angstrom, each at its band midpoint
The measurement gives -0.04 mag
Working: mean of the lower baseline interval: 2.18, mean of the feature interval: 2.26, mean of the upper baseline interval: 2.16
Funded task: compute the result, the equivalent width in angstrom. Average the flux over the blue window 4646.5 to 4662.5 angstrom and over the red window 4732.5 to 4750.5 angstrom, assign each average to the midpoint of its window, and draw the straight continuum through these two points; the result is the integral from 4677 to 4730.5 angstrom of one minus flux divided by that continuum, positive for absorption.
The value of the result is 1.5 angstrom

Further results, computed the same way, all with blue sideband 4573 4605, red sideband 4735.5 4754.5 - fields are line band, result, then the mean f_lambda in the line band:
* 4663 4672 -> 0.68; 2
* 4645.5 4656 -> 0.30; 2.09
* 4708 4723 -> 0.04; 2.19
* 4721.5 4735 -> 0.45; 2.13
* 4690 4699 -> -0.24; 2.24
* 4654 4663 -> -0.79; 2.34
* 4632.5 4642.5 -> -0.09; 2.16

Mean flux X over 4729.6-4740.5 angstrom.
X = 2.14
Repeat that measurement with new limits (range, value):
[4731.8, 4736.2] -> 2.14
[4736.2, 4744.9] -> 2.21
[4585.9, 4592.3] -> 2.28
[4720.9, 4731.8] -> 2.14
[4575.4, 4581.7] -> 2.08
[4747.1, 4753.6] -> 2.26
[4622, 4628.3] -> 2.44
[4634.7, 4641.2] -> 2.08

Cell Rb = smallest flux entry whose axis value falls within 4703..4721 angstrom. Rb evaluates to 1.97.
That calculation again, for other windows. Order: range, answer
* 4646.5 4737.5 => 1.53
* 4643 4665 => 1.96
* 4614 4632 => 2.12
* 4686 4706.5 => 1.87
